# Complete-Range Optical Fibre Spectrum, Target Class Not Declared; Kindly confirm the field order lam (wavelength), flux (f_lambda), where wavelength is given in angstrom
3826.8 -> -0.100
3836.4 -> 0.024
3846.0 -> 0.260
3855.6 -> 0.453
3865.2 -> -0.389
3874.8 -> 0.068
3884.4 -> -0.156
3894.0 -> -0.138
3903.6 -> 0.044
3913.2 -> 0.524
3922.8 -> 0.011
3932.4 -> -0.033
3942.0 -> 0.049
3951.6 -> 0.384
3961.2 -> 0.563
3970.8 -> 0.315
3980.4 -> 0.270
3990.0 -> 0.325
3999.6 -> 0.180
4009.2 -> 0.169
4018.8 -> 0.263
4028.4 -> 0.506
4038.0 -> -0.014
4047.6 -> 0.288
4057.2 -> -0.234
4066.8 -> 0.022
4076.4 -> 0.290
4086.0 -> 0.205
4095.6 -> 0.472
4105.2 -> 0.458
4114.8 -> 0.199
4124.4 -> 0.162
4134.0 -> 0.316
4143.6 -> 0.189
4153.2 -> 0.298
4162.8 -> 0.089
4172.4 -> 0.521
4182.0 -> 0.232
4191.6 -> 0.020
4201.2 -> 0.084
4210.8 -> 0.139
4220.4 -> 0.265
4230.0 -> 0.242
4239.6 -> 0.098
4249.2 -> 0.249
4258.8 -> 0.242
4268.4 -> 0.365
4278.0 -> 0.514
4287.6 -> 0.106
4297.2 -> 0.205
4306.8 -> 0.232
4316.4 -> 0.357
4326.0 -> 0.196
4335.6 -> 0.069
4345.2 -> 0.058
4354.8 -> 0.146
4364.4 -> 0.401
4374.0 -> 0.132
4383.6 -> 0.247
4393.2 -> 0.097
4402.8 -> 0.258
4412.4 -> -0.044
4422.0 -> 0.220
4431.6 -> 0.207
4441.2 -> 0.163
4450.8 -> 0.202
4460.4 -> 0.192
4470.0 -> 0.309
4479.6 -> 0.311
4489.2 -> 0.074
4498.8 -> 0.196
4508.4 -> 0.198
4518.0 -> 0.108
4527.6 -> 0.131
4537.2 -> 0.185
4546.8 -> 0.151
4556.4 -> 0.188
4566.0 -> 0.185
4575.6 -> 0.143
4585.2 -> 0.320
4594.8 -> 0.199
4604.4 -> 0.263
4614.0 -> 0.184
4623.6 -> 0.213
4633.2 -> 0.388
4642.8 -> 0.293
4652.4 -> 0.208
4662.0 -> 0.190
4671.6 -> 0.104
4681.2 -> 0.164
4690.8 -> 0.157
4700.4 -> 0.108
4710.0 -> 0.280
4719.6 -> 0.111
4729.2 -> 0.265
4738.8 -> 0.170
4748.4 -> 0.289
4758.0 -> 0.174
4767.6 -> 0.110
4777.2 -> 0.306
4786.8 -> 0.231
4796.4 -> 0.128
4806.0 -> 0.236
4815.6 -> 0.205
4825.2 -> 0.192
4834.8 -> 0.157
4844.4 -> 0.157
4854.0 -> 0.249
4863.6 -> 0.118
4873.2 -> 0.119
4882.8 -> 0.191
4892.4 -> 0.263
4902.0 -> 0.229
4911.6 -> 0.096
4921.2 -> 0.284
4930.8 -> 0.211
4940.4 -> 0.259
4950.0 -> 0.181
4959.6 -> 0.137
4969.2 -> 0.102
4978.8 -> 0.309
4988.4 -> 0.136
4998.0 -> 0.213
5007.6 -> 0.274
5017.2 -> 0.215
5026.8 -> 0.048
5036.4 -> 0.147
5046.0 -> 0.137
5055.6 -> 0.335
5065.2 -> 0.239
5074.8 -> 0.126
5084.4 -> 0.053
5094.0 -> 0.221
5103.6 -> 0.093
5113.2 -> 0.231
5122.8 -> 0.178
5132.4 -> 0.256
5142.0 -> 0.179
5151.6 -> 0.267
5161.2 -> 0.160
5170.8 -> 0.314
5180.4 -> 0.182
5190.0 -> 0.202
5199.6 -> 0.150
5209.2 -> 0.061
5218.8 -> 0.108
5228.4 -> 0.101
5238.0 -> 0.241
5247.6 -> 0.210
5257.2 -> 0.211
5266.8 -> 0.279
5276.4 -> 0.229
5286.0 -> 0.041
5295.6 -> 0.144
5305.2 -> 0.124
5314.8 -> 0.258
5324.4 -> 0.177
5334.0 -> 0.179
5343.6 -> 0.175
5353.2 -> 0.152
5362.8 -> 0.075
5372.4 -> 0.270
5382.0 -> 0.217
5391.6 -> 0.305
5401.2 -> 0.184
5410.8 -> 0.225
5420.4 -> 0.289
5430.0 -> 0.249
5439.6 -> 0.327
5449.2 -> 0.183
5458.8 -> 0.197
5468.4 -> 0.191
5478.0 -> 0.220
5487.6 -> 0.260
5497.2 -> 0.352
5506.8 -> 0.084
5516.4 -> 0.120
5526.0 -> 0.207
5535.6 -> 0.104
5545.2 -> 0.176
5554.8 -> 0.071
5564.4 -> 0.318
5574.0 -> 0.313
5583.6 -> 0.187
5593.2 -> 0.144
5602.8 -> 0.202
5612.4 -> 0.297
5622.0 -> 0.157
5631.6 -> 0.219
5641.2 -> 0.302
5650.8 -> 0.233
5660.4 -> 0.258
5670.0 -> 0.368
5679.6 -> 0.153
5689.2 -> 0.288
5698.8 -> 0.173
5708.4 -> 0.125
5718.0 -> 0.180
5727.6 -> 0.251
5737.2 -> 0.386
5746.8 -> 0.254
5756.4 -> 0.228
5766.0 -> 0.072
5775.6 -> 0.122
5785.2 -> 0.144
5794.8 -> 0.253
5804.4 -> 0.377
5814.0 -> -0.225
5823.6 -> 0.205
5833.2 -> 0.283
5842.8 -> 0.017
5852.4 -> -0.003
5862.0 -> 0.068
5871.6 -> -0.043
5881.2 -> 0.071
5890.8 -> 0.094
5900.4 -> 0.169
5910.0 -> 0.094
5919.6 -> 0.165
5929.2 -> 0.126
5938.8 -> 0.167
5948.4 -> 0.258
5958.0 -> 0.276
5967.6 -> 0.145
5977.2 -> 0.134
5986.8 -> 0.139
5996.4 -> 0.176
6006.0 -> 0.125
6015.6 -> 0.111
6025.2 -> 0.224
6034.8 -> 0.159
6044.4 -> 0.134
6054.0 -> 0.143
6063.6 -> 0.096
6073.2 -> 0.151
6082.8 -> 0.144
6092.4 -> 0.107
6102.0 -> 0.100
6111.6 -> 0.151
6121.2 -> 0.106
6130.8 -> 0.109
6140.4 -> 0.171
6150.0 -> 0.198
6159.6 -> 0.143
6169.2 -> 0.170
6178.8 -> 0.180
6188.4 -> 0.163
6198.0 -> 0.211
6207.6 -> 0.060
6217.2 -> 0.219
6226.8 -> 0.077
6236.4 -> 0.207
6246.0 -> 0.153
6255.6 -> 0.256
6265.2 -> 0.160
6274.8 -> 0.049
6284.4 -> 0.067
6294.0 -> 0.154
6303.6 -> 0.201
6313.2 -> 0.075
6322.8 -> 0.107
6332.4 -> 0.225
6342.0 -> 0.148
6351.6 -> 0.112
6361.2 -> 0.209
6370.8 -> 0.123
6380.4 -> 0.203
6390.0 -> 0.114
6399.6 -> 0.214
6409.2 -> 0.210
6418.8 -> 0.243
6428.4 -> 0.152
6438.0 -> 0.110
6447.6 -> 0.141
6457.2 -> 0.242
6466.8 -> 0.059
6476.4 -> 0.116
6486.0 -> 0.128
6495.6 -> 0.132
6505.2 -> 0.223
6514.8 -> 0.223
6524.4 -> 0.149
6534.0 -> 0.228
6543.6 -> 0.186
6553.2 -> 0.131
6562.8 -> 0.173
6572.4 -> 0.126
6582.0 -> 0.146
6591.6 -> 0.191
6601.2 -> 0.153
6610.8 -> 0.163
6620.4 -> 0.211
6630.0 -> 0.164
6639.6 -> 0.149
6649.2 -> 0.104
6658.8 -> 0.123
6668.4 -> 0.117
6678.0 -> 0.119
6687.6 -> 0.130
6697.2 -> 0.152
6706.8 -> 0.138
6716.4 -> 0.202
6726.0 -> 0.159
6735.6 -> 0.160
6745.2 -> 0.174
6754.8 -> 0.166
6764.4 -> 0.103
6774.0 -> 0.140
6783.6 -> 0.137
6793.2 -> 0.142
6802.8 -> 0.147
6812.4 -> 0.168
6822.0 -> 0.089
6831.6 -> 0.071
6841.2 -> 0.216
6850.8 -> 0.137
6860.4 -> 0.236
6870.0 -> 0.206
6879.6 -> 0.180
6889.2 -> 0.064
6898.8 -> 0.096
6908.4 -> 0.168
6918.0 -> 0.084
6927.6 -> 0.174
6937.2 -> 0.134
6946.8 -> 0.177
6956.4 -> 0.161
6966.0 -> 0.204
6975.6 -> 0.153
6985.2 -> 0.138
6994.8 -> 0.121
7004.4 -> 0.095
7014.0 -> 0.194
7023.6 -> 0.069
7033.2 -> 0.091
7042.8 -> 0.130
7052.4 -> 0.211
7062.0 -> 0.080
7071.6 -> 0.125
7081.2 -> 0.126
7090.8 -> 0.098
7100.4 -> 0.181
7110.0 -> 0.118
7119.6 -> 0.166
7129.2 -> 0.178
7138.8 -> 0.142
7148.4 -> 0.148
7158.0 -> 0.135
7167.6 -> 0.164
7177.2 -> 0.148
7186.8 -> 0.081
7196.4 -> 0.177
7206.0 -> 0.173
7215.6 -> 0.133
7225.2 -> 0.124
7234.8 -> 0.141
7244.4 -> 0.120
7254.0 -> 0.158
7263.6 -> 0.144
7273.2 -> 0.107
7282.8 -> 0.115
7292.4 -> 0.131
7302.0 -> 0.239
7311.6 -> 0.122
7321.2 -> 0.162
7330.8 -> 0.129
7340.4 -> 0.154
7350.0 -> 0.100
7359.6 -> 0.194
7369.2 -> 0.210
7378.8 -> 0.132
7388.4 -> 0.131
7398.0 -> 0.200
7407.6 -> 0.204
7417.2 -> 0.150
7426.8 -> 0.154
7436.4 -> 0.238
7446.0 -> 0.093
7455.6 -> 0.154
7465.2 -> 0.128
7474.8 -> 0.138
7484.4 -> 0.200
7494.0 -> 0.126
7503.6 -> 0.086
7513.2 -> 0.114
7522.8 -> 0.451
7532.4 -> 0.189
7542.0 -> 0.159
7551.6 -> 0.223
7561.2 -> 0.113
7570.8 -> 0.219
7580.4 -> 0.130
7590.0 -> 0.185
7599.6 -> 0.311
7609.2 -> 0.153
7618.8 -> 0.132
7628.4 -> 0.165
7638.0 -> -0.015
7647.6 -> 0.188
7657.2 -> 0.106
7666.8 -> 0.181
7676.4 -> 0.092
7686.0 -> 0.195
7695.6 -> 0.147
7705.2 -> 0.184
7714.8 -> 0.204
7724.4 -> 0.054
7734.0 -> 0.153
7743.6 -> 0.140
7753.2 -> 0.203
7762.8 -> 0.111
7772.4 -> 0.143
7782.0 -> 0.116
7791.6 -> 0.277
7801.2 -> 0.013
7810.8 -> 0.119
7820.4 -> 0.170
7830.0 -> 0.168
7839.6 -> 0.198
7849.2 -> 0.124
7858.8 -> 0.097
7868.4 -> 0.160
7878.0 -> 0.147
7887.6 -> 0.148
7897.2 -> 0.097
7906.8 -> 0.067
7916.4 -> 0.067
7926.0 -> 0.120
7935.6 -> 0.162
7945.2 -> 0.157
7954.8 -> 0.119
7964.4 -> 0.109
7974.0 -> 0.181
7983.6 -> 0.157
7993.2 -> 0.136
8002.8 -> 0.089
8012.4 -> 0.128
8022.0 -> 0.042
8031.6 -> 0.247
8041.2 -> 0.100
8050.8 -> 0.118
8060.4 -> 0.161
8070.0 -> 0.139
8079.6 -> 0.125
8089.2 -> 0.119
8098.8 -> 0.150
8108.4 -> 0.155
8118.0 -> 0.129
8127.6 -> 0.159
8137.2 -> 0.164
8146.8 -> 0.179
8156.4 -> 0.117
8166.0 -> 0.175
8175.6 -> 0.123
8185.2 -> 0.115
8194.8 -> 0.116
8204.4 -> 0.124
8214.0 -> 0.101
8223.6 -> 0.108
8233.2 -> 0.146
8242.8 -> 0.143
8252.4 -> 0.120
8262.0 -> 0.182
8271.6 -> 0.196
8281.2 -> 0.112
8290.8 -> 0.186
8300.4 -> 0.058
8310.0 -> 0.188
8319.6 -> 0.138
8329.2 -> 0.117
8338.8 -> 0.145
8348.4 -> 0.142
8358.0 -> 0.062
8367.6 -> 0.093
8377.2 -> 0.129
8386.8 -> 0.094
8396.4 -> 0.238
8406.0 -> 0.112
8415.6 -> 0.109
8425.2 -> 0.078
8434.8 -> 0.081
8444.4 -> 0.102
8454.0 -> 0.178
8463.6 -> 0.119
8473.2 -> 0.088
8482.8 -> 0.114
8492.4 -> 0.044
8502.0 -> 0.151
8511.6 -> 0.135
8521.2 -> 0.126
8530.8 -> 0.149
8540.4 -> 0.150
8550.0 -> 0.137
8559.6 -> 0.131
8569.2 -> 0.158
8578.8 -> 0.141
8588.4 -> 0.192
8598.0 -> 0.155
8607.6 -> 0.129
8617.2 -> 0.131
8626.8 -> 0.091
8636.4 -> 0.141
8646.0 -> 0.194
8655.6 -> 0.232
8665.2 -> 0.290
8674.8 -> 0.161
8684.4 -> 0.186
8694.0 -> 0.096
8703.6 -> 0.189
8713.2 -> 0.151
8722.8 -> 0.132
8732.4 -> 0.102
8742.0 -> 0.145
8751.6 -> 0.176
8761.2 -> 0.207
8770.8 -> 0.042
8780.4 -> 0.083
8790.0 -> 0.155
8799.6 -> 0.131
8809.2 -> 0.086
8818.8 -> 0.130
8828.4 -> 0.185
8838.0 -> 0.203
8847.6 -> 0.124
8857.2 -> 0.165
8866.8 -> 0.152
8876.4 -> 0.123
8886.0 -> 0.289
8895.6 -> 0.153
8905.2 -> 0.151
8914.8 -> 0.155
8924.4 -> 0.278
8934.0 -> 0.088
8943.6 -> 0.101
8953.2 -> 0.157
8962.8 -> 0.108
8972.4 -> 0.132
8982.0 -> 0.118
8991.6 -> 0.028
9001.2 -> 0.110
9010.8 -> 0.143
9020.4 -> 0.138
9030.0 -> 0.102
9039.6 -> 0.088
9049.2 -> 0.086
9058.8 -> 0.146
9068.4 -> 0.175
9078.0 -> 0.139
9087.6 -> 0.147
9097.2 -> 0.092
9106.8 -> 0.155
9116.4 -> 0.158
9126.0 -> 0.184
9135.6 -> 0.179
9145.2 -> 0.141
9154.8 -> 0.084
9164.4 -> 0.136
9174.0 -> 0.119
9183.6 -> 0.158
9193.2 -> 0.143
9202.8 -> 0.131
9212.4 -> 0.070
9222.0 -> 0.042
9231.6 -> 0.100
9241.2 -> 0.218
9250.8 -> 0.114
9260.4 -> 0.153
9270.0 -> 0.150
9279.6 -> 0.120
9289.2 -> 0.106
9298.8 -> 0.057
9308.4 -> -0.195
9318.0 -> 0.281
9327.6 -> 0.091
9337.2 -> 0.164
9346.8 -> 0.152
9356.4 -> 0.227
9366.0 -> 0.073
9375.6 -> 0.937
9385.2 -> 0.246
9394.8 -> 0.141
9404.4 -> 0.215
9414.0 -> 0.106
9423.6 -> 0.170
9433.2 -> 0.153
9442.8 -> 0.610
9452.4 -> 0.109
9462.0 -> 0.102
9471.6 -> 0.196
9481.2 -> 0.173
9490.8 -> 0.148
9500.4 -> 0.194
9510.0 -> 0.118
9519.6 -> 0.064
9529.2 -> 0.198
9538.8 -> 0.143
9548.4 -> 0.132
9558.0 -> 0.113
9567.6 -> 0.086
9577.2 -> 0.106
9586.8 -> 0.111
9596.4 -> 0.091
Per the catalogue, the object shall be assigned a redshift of 0.15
